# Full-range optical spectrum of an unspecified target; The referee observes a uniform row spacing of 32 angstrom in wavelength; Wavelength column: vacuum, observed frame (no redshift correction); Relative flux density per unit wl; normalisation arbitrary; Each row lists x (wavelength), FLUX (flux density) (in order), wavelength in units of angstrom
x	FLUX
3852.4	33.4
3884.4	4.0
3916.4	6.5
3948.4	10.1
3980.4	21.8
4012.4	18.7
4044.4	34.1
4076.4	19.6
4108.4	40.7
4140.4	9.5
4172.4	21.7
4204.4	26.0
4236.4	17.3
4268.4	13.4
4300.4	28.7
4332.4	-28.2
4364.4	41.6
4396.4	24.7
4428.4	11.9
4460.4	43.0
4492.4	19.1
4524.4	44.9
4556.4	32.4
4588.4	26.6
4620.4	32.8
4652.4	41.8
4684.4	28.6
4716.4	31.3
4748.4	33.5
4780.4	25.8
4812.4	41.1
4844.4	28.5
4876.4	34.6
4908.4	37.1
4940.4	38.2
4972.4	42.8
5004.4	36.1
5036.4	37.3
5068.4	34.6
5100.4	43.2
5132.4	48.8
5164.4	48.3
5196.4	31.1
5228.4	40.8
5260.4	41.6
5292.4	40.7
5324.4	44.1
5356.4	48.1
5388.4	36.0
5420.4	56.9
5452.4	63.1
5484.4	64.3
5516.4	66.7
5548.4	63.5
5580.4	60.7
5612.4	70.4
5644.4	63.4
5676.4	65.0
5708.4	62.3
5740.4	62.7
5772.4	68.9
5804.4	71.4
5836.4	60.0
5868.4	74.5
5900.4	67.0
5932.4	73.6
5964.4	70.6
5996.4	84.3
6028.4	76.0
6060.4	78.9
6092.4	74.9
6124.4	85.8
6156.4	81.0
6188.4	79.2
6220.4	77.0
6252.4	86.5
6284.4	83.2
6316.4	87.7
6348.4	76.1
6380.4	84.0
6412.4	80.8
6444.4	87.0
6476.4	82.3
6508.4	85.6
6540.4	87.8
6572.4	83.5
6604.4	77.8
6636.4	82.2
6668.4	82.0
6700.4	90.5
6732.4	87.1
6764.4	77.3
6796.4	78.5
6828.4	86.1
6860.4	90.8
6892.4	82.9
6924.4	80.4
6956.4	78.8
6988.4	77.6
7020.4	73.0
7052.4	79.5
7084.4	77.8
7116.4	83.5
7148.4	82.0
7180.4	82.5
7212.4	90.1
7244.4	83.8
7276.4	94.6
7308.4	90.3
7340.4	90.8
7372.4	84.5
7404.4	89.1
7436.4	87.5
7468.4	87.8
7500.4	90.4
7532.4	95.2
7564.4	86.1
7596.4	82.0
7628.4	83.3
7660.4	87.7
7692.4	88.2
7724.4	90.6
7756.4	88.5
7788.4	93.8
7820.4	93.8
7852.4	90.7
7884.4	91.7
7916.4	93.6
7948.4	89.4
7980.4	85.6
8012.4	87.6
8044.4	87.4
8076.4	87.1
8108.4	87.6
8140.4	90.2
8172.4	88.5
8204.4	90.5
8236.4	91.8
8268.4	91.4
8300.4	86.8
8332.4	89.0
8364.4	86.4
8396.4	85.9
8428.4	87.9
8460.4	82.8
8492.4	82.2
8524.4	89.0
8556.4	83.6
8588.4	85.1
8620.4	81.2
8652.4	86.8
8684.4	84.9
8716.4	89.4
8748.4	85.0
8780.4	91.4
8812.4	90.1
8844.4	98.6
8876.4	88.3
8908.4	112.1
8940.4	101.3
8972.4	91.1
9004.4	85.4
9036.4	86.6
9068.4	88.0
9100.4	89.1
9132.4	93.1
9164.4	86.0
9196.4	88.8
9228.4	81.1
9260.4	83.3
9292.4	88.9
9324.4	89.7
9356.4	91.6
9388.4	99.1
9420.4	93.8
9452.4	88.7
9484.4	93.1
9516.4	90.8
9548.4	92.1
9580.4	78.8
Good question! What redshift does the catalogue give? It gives 0.36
